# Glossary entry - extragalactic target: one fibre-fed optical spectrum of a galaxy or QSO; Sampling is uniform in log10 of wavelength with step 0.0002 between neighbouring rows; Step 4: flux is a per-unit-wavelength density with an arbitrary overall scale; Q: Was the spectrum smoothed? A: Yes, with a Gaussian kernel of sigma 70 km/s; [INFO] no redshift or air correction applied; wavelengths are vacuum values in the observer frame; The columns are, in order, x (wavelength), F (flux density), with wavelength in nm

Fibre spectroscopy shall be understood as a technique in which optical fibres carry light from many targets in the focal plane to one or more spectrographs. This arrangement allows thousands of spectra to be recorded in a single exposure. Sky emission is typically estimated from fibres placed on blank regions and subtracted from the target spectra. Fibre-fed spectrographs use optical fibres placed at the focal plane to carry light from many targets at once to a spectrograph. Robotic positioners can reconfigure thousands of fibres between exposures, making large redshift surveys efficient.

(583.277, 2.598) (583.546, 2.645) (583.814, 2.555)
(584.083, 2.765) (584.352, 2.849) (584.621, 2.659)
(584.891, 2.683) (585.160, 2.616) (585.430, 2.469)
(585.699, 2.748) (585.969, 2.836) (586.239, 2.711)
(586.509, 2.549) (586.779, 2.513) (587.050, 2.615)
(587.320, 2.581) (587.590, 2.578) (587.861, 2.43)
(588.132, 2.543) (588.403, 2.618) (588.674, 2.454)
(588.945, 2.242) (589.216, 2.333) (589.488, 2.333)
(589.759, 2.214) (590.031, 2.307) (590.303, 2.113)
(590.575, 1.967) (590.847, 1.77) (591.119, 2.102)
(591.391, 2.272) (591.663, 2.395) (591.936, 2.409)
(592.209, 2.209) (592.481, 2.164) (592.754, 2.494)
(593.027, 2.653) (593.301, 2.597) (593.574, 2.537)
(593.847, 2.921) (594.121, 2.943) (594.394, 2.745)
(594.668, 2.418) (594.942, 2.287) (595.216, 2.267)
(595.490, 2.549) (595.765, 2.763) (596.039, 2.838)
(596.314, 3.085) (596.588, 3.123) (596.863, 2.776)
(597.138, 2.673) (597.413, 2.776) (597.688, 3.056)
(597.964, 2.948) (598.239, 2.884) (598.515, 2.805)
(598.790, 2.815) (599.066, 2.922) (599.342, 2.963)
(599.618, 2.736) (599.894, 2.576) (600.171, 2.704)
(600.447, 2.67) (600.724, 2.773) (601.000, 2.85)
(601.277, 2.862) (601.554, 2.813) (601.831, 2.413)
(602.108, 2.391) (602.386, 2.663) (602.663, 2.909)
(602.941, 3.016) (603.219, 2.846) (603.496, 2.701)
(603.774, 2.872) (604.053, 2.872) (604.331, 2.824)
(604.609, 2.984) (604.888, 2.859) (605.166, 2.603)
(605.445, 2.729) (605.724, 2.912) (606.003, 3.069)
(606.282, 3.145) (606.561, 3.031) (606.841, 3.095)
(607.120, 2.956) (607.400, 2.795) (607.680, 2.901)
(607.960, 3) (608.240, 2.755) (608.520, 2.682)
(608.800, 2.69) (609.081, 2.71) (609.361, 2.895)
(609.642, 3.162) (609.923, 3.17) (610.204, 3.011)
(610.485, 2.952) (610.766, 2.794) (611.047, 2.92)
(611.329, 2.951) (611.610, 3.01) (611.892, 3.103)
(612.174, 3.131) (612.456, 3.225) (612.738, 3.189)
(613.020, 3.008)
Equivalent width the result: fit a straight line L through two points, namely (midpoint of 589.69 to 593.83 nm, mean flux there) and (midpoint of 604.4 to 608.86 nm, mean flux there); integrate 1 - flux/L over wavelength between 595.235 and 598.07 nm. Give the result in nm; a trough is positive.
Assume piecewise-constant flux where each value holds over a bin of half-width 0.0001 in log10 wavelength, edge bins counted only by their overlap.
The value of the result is -0.38 nm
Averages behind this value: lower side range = 2.3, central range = 2.83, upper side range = 2.89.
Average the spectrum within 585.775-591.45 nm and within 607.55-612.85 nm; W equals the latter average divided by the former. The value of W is 1.2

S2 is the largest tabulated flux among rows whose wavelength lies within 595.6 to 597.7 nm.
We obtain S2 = 3.123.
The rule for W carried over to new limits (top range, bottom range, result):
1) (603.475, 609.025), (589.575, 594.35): 1.22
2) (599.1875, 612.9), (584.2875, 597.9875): 1.13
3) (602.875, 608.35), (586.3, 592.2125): 1.23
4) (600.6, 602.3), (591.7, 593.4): 1.11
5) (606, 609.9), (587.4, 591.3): 1.28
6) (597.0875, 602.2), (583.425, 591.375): 1.12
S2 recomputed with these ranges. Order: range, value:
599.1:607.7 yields 3.145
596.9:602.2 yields 3.056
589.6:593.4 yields 2.653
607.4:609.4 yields 3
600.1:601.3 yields 2.862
